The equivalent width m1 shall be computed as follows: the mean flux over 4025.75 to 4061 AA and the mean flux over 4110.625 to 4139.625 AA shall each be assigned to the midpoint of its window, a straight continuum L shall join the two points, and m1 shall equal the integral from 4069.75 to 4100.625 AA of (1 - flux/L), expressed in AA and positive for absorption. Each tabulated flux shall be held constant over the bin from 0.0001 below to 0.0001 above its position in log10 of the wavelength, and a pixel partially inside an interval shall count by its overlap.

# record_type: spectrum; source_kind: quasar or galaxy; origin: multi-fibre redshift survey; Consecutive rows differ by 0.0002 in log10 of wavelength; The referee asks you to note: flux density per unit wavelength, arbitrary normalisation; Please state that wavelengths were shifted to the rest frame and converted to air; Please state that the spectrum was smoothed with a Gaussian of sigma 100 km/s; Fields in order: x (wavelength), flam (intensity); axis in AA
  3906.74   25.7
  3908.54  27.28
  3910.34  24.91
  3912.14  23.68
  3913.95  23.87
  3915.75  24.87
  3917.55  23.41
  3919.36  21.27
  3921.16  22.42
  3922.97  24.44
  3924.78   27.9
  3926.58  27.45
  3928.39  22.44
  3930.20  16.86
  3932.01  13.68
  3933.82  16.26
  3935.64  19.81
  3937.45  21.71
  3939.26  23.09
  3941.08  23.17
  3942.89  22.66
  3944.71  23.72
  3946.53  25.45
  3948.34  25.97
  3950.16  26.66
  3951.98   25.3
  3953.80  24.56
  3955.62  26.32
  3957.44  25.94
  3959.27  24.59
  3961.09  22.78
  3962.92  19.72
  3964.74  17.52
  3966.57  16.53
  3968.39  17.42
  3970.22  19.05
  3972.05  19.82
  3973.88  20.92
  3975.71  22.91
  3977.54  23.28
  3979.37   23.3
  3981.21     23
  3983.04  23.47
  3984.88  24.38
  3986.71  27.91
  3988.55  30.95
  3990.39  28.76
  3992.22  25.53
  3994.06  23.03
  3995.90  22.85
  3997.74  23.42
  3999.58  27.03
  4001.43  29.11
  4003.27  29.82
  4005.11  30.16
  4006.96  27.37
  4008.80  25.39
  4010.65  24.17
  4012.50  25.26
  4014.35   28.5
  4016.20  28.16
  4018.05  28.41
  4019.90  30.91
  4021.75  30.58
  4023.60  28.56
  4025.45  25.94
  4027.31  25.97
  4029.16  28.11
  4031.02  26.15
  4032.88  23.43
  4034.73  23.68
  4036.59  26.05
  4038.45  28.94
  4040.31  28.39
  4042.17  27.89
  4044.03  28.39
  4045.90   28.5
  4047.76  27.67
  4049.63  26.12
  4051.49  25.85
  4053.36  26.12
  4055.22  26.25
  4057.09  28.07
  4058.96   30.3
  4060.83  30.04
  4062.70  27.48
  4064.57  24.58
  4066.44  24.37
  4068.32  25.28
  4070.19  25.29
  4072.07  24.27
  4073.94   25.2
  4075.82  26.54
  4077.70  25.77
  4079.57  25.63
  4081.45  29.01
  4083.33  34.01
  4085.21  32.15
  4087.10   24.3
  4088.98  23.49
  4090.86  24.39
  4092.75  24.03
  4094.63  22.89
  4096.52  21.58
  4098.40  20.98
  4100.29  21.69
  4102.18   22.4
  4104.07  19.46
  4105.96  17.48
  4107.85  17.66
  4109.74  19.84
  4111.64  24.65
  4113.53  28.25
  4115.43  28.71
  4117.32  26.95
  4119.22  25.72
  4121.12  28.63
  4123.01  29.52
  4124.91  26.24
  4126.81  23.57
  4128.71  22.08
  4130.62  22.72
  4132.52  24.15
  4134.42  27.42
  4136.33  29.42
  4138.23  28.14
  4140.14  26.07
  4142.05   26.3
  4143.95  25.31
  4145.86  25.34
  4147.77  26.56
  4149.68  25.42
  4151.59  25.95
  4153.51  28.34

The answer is 1.5 AA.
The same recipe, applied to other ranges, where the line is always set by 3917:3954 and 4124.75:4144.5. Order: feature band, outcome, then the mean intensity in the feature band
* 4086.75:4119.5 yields 2.83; 23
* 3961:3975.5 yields 2.50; 19.2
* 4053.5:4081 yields -2.01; 26.4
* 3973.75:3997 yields -1.30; 24.8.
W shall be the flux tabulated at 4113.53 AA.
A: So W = 28.25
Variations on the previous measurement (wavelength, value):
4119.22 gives 25.72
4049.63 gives 26.12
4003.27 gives 29.82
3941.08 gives 23.17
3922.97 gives 24.44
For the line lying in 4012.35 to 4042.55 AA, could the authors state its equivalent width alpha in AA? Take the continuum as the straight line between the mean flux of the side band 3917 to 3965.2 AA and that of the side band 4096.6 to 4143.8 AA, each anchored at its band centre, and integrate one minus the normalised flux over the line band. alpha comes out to -4.8 AA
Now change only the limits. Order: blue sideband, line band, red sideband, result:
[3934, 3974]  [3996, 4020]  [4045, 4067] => -2.27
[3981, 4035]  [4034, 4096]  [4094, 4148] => -2.58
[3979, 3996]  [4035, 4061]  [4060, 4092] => -1.36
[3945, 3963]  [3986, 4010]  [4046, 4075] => -1.32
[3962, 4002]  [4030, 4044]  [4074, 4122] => -1.56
